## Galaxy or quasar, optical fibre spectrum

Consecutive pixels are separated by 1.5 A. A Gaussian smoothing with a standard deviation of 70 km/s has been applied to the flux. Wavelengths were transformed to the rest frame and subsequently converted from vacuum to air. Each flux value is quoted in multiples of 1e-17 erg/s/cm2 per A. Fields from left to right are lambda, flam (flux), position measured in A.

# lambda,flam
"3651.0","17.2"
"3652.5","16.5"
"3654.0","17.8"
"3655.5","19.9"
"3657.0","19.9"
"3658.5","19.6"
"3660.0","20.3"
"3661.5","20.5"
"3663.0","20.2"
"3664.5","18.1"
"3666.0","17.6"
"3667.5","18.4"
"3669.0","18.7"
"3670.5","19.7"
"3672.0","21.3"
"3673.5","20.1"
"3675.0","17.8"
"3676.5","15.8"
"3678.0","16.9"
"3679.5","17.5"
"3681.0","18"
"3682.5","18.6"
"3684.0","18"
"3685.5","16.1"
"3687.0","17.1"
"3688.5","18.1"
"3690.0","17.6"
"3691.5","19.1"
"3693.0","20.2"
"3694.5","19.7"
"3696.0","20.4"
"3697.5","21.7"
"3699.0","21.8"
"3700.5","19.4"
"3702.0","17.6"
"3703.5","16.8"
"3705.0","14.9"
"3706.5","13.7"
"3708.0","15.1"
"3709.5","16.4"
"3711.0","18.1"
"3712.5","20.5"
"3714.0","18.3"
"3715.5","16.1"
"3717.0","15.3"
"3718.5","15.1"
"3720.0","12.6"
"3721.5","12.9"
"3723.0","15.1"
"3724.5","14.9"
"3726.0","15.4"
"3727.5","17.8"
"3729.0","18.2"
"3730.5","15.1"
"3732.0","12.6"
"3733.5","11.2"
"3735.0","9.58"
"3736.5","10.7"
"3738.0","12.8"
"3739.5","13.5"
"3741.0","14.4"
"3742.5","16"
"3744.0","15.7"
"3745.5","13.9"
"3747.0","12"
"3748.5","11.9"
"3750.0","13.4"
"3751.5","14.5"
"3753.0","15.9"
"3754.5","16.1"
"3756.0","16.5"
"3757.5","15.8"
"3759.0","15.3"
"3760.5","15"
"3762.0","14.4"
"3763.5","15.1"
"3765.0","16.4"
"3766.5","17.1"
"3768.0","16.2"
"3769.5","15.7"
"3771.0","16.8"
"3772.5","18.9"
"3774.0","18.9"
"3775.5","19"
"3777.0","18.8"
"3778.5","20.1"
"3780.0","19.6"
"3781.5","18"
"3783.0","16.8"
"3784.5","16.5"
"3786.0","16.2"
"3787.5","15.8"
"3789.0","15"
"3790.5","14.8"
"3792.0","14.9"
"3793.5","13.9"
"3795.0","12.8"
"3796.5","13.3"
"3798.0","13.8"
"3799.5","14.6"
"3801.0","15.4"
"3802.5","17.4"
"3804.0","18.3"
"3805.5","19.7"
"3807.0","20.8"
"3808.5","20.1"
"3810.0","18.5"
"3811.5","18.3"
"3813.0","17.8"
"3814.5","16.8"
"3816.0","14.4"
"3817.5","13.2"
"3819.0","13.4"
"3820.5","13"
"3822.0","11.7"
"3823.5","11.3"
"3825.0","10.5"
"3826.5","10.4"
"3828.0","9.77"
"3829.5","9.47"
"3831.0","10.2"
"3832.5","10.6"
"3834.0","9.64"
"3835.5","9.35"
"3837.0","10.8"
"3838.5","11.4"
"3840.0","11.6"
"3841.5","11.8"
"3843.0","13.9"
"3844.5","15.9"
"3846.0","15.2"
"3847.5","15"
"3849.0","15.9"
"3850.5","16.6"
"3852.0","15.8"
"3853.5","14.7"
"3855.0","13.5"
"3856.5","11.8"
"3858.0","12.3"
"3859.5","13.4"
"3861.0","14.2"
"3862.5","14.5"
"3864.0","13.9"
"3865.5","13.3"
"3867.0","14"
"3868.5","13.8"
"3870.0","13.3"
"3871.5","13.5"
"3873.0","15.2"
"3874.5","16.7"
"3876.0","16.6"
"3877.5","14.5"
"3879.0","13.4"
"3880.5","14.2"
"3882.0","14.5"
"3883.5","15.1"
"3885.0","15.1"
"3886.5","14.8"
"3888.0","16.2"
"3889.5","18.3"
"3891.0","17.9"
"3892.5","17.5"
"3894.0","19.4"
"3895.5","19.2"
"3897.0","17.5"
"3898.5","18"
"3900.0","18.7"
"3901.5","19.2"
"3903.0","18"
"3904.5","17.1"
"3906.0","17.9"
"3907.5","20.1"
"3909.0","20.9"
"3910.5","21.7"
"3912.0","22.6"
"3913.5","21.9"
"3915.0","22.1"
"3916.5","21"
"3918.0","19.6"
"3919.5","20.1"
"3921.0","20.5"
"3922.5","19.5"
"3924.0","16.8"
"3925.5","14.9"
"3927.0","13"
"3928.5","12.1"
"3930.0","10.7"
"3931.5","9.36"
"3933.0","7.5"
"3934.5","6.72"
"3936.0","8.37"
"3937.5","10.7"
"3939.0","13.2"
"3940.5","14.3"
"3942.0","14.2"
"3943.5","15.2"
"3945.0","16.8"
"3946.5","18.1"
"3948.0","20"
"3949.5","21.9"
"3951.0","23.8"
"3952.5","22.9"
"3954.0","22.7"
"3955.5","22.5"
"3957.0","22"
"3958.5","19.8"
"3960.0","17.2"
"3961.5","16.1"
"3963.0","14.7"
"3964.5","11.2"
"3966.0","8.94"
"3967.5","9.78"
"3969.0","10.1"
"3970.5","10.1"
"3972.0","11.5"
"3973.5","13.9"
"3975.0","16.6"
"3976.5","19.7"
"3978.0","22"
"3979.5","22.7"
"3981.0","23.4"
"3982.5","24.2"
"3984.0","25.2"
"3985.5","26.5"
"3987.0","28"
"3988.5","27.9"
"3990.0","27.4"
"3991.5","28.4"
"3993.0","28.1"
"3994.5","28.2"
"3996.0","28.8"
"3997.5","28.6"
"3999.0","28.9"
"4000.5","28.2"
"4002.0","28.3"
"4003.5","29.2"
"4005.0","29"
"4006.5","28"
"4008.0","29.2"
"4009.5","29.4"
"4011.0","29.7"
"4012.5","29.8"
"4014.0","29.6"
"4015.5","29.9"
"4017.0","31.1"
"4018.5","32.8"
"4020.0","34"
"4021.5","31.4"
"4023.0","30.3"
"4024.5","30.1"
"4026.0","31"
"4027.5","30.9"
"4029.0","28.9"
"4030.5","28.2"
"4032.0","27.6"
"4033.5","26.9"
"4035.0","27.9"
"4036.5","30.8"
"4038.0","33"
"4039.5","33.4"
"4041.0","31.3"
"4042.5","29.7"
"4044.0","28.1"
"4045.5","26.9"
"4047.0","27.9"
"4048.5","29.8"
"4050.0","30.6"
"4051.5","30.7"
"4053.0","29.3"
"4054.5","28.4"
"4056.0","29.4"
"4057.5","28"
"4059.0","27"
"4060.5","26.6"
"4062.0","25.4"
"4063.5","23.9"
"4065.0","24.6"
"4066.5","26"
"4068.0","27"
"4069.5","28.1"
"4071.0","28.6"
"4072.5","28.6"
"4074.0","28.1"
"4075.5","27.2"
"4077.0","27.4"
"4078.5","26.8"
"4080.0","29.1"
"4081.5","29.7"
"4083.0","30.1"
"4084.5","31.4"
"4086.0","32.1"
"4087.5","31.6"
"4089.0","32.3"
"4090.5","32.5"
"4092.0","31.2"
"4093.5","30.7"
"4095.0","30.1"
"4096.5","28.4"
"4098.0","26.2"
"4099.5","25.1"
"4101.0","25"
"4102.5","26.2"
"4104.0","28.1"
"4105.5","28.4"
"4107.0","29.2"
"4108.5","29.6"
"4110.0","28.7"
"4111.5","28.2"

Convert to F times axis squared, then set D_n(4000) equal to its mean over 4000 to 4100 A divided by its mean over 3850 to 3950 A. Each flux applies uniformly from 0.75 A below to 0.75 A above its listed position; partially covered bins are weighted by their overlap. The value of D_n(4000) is 1.98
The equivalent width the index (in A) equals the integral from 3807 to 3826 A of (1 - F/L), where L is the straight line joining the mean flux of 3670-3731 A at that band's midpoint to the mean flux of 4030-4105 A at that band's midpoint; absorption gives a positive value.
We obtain 5.3 A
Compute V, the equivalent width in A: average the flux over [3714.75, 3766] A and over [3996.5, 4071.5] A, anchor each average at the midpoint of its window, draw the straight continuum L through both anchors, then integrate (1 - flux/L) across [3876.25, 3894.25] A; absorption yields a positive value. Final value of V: 4.86 A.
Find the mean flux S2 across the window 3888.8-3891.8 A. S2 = 18.1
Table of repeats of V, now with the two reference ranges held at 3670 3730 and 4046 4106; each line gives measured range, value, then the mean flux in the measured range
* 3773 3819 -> 7.98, 16.7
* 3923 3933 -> 4.78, 12.6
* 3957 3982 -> 9.45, 15.8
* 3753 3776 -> 3.48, 16.4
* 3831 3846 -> 6.80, 11.8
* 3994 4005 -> -1.02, 28.6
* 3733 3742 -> 3.11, 12.2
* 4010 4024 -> -2.20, 30.9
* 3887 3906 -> 4.23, 18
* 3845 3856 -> 3.36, 15.2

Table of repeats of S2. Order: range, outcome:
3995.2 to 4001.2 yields 28.6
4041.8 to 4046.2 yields 28.2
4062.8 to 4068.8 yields 25.4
